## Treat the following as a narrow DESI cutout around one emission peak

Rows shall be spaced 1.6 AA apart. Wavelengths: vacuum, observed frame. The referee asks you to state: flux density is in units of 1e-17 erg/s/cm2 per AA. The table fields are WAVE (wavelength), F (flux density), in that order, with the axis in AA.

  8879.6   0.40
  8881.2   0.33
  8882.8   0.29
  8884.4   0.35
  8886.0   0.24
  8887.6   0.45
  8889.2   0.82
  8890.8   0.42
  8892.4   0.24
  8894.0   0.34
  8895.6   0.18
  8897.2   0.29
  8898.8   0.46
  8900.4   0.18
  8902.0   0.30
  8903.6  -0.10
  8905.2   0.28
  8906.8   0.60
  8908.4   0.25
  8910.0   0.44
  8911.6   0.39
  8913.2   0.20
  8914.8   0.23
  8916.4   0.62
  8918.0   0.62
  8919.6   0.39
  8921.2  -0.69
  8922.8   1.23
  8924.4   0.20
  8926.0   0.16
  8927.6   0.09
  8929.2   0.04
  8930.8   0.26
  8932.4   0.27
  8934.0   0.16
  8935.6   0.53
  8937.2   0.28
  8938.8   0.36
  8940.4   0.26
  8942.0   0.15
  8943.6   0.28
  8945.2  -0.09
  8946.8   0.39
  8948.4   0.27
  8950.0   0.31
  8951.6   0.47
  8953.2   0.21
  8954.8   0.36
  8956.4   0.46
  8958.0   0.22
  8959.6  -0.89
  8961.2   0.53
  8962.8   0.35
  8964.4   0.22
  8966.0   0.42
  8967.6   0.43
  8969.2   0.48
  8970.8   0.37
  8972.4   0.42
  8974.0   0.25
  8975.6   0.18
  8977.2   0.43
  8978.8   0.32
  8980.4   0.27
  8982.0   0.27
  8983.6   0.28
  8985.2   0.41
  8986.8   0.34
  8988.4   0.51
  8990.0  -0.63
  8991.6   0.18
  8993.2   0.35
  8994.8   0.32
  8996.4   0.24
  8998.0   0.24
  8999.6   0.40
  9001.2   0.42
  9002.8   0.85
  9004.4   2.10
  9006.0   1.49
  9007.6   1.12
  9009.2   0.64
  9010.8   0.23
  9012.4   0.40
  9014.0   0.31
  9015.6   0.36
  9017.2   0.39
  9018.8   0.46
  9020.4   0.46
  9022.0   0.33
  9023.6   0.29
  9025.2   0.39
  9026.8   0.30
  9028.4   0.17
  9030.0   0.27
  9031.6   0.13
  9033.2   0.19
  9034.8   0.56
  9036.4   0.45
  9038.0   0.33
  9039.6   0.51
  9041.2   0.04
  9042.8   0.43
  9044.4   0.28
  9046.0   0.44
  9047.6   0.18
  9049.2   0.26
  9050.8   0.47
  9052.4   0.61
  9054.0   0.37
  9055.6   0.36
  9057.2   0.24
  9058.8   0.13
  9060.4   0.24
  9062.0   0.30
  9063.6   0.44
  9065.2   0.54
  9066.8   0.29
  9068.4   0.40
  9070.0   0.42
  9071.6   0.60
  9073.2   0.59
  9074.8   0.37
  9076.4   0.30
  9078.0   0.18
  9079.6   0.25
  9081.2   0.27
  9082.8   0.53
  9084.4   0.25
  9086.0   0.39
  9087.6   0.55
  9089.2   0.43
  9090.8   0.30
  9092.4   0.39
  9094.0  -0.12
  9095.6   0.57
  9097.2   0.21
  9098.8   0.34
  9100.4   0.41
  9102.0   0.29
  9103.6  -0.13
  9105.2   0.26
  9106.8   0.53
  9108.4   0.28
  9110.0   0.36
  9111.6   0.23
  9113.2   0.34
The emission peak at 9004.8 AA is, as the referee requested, [O III]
